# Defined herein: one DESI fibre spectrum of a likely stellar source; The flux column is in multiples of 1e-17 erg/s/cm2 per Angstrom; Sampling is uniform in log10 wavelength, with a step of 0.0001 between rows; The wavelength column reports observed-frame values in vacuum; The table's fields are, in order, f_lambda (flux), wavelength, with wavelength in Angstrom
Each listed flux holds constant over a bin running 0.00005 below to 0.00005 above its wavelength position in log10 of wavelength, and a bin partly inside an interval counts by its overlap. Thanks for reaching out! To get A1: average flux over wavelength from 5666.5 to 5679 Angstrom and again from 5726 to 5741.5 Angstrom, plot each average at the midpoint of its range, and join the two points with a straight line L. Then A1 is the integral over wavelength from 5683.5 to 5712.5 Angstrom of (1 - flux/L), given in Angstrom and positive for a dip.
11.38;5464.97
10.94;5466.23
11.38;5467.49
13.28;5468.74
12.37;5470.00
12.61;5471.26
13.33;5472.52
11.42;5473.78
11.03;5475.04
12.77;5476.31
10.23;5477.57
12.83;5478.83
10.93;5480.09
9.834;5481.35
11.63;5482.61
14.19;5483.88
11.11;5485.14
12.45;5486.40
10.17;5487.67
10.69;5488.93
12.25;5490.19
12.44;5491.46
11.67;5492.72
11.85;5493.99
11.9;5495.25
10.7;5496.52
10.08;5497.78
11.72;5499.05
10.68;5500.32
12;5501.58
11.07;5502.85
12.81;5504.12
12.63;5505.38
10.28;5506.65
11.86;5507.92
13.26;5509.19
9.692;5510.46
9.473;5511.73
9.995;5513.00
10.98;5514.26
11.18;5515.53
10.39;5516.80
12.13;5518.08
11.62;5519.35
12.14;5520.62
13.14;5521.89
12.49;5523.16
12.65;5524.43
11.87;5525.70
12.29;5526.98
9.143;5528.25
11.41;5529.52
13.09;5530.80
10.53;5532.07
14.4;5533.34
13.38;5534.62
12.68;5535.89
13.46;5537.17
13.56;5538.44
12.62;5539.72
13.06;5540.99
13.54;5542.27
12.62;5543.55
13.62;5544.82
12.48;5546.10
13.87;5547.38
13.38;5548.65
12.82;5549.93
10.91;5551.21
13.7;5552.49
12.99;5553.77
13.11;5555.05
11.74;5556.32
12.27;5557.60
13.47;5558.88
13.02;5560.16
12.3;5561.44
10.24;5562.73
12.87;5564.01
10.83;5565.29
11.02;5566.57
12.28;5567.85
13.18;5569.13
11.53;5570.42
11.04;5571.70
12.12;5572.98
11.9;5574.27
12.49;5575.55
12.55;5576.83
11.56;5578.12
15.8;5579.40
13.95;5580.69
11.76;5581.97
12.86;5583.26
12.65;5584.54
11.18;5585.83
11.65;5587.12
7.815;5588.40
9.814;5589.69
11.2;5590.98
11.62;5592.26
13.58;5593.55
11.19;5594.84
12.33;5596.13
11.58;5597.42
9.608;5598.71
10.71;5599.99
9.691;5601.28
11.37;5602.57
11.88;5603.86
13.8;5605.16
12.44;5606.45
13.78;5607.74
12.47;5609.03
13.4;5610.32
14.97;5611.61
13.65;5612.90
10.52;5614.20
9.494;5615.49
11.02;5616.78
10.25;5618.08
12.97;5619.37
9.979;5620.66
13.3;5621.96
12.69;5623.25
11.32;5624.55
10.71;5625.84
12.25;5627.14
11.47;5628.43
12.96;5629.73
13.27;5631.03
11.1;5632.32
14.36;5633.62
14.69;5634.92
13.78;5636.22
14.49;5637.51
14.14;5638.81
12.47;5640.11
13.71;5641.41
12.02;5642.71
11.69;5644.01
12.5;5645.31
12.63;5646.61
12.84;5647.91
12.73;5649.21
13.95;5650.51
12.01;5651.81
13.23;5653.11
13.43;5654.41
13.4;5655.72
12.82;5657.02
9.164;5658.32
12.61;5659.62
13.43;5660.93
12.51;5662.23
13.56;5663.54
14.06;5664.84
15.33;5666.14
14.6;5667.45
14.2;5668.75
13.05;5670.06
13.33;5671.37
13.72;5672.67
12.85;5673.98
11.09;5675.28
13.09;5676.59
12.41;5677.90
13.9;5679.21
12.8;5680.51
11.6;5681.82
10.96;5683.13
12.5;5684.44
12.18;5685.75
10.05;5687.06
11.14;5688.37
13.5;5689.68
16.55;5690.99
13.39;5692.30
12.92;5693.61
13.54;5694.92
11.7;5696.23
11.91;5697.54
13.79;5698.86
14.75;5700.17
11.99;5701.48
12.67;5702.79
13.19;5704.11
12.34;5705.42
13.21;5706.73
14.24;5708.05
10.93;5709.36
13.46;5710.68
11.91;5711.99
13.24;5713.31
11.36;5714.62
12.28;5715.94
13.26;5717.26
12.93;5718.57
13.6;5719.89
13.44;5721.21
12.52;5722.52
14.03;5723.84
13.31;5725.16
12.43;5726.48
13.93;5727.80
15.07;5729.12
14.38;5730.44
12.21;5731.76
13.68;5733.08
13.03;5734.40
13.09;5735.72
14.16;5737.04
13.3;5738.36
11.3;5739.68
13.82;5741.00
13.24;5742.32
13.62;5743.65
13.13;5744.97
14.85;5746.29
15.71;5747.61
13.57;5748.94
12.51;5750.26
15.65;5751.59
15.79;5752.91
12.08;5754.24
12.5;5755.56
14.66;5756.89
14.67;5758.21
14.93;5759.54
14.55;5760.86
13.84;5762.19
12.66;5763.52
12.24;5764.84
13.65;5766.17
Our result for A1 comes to 1.1 Angstrom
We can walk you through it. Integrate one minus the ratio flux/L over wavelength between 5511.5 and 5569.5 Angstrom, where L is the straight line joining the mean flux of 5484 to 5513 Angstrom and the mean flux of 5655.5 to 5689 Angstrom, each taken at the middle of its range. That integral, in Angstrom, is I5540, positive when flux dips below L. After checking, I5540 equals -2.7 Angstrom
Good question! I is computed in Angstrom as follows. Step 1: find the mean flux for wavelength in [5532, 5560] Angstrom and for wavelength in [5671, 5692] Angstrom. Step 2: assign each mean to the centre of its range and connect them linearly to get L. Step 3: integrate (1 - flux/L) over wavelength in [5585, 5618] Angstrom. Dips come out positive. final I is 3.1 Angstrom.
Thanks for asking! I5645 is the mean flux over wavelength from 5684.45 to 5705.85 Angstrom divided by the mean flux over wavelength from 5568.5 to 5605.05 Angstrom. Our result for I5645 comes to 1.1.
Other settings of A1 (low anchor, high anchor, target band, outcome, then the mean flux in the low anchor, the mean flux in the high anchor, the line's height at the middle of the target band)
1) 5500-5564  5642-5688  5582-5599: 1.4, 12.2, 12.7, 12.4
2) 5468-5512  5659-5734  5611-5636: 0.7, 11.7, 13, 12.5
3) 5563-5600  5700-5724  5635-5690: -1.8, 11.8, 12.9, 12.5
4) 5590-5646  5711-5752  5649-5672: -1.0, 12.2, 13.4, 12.7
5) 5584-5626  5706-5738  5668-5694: -0.3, 11.7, 13.2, 12.6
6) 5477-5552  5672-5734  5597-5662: 0.7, 11.9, 12.9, 12.5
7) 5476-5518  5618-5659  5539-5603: -0.5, 11.4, 12.6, 12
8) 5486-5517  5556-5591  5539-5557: -1.8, 11.3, 12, 11.7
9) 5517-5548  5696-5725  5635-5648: -0.4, 12.5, 12.9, 12.7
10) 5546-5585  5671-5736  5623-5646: -0.1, 12.5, 12.9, 12.7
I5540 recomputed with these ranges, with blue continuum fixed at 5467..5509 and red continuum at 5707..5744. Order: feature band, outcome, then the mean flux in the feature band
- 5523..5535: -0.1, 12.1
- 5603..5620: 0.1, 12.3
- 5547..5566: -0.6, 12.5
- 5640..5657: -0.2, 12.8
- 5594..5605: 1.0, 11.2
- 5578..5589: 0.1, 12.2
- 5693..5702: 0.0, 13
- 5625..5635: 0.1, 12.5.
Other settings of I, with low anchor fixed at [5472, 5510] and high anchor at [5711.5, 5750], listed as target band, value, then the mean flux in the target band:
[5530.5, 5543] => -1.11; 13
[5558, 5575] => 0.25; 12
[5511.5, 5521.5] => 0.61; 11.1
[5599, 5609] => 0.43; 11.9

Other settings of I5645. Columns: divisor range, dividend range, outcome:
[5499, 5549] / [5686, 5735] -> 1.08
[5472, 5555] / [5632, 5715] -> 1.08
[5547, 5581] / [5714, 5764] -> 1.09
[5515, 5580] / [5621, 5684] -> 1.04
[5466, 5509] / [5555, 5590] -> 1.03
